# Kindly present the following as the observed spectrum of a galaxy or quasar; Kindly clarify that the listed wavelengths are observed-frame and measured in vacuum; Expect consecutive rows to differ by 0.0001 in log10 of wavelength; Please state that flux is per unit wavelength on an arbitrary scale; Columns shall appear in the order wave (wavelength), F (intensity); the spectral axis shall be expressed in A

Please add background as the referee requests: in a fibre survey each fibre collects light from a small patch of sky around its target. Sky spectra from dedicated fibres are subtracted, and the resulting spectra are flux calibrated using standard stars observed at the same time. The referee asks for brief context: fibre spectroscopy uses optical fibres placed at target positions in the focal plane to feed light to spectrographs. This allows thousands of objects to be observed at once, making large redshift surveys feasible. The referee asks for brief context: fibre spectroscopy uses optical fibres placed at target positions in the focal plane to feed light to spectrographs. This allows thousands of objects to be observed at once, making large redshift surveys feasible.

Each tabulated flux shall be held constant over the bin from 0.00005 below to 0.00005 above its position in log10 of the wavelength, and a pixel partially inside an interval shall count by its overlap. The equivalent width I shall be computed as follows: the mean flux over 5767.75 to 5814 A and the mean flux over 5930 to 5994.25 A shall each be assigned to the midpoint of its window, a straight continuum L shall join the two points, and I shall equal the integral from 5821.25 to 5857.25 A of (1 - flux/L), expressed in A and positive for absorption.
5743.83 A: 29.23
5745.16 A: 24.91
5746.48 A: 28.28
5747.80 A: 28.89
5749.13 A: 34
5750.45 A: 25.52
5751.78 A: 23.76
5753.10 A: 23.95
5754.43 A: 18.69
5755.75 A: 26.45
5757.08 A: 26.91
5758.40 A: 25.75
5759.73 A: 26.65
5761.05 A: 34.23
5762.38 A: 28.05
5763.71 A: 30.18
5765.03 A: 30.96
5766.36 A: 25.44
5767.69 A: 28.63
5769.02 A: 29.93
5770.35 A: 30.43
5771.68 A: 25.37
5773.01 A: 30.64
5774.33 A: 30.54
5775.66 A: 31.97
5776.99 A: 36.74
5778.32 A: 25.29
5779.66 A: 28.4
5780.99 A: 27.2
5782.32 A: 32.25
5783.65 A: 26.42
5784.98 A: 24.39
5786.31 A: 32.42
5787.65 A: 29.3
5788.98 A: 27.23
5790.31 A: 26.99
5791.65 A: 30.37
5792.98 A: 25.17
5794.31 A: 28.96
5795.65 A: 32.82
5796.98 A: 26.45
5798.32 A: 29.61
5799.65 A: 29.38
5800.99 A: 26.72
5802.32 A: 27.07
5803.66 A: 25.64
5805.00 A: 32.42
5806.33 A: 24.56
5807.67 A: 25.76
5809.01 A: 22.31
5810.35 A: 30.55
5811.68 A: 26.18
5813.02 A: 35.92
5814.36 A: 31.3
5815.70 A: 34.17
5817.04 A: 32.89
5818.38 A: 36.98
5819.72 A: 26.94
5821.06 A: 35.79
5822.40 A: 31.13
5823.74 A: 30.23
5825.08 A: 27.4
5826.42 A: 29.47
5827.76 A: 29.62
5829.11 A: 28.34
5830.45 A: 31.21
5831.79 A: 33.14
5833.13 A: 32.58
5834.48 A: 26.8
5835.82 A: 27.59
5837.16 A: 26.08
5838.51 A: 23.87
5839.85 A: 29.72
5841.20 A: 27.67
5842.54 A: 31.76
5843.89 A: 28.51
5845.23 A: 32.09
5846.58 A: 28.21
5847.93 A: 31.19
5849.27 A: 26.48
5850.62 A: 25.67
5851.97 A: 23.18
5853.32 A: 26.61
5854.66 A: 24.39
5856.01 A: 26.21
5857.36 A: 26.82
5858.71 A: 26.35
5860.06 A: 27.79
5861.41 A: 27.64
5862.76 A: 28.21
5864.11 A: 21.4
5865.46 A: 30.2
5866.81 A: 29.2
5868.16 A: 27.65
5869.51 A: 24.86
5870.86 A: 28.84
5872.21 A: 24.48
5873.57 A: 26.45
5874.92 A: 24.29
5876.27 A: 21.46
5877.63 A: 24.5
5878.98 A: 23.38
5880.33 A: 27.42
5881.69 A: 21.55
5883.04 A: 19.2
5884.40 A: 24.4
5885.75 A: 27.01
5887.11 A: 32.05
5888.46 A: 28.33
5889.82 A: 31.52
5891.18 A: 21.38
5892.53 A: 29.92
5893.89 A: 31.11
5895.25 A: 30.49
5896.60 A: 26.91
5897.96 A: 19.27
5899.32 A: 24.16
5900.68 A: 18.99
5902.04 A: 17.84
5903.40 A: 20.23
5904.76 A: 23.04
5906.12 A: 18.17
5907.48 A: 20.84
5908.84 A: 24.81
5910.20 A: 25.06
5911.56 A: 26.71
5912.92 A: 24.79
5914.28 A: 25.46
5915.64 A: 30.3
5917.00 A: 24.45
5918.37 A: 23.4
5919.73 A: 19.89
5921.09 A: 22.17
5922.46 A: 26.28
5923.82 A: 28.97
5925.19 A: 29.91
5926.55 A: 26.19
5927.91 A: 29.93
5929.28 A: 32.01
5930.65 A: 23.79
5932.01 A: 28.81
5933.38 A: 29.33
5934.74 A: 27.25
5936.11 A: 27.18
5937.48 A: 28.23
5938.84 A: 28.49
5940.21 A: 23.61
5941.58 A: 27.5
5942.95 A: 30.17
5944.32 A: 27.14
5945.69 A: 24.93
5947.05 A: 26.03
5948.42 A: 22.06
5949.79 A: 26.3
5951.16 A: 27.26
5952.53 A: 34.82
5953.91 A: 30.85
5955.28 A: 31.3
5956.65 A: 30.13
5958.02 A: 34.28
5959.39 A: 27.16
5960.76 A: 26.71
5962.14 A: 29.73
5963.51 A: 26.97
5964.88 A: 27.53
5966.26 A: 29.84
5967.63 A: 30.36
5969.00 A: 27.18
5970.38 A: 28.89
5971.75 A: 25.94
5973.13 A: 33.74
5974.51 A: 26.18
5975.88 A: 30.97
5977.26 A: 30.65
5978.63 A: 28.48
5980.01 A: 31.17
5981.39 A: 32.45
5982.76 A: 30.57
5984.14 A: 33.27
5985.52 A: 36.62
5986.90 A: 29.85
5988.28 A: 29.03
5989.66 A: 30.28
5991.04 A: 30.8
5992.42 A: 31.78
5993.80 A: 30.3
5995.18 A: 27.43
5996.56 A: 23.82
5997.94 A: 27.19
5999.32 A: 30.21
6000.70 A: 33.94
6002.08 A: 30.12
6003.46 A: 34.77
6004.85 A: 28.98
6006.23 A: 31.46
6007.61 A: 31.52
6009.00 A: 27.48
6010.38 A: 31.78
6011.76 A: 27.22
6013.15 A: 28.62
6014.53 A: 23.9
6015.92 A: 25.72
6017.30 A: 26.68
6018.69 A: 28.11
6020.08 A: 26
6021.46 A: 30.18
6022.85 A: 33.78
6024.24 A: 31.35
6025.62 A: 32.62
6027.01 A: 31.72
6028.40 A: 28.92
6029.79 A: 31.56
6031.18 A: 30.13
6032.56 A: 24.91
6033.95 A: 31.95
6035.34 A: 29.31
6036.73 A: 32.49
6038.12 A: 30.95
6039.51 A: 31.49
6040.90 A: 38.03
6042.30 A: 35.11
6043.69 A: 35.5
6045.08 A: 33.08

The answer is 0.4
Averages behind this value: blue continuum 28.7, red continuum 29.1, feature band 28.5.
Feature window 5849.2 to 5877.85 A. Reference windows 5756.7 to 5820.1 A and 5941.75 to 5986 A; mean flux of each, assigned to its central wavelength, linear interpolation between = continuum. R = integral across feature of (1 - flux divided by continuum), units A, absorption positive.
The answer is 3.1 A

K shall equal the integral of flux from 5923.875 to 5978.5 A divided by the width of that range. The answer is 28.5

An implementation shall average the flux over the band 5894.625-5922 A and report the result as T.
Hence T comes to 23.4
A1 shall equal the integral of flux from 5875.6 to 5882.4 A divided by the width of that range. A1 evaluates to 23.6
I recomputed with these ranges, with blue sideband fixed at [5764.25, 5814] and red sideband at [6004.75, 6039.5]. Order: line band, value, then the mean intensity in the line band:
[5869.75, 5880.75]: 1.5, 25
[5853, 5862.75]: 0.8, 26.7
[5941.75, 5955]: 0.7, 27.8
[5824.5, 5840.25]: 0.0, 28.8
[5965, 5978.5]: 0.1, 29.2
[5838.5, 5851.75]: 0.1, 28.6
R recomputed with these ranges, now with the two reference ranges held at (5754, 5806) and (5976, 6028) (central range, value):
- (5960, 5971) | 0.5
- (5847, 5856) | 0.8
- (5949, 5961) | -0.1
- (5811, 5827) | -1.5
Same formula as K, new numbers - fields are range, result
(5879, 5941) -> 25.6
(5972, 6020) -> 29.8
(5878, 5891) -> 25.9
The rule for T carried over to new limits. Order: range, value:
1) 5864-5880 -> 25.8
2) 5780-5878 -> 28.3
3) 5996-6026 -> 29.3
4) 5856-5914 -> 25.2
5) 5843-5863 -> 27.3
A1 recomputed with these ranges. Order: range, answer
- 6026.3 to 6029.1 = 30.3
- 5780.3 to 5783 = 29.7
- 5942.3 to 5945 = 28.6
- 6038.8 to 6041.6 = 34.7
